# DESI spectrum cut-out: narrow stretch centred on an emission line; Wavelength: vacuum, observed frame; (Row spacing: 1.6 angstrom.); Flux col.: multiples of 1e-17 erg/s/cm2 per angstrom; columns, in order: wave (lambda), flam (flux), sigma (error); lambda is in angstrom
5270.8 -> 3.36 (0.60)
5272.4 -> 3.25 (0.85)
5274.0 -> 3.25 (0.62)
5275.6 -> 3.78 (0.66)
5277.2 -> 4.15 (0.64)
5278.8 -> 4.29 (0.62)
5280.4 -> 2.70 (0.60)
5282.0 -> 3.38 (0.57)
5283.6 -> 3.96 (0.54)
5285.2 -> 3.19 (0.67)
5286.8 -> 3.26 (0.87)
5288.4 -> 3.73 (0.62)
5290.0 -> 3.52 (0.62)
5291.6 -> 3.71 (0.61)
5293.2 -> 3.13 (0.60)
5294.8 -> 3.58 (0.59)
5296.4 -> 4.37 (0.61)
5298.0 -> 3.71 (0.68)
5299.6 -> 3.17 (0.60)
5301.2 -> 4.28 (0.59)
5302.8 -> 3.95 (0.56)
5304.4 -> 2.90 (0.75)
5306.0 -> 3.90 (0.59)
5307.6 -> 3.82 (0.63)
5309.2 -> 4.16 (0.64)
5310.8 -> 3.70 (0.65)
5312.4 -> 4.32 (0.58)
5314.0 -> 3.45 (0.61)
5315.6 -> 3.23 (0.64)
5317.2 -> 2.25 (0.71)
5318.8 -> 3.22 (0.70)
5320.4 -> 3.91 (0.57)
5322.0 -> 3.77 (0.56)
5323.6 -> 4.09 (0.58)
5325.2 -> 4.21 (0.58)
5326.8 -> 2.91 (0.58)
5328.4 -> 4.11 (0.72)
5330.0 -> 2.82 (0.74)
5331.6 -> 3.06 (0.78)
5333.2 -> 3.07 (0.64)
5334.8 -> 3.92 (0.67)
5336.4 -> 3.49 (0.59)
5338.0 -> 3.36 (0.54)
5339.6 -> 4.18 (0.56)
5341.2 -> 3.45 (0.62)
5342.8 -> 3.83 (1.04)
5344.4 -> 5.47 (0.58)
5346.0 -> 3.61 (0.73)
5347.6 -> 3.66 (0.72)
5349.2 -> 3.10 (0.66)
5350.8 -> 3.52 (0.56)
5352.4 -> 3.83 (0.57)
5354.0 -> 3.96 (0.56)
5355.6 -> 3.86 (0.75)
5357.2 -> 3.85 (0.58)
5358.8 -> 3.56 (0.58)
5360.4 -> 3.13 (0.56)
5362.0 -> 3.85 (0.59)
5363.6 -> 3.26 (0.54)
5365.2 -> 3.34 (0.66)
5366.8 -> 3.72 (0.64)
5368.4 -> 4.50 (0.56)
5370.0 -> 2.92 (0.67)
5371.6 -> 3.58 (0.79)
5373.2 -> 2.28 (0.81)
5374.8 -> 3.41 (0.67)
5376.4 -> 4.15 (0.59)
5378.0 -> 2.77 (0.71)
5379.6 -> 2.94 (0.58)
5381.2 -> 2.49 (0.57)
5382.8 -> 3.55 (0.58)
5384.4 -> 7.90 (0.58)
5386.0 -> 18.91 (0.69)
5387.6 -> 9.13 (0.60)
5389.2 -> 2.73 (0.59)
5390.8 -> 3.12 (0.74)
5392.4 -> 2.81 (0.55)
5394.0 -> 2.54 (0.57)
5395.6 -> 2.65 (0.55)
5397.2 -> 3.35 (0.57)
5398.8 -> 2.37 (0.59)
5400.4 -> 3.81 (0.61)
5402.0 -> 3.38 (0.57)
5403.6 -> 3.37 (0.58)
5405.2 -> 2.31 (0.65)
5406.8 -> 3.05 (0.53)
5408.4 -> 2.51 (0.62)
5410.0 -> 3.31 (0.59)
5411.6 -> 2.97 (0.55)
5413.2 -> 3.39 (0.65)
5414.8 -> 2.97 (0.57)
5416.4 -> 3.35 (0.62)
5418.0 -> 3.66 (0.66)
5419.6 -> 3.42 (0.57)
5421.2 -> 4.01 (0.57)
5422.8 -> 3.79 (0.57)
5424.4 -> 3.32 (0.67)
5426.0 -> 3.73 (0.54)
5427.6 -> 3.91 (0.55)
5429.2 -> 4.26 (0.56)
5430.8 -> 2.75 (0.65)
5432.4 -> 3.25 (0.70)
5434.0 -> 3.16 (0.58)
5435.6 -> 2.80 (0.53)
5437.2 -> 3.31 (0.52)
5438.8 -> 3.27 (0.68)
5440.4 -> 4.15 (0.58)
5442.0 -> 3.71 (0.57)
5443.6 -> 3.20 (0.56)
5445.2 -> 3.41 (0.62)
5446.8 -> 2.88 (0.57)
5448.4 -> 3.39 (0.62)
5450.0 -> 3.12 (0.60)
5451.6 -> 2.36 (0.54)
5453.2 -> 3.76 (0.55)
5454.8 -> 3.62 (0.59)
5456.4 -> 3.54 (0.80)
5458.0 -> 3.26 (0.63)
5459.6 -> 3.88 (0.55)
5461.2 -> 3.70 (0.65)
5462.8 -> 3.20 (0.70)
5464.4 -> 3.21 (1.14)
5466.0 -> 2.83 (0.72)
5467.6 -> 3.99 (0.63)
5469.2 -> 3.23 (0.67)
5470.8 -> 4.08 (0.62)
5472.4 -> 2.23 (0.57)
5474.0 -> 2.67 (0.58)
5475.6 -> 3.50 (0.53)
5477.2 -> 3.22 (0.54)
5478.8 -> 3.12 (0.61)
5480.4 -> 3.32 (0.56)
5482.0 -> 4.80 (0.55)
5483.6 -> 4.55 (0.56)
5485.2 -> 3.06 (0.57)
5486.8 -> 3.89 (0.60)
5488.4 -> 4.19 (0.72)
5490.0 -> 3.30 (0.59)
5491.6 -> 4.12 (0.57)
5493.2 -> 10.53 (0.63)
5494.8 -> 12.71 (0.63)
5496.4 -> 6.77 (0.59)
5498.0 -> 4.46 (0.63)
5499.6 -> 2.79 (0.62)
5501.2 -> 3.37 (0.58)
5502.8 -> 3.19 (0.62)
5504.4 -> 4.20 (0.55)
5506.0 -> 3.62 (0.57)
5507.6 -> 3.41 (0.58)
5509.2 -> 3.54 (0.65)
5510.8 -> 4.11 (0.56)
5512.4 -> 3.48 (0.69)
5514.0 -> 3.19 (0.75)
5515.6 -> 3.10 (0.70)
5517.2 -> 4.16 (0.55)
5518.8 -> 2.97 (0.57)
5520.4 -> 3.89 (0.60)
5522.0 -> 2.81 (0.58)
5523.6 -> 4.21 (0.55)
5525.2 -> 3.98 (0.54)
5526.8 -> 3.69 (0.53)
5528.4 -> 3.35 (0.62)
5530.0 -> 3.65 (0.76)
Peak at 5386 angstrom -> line H-beta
